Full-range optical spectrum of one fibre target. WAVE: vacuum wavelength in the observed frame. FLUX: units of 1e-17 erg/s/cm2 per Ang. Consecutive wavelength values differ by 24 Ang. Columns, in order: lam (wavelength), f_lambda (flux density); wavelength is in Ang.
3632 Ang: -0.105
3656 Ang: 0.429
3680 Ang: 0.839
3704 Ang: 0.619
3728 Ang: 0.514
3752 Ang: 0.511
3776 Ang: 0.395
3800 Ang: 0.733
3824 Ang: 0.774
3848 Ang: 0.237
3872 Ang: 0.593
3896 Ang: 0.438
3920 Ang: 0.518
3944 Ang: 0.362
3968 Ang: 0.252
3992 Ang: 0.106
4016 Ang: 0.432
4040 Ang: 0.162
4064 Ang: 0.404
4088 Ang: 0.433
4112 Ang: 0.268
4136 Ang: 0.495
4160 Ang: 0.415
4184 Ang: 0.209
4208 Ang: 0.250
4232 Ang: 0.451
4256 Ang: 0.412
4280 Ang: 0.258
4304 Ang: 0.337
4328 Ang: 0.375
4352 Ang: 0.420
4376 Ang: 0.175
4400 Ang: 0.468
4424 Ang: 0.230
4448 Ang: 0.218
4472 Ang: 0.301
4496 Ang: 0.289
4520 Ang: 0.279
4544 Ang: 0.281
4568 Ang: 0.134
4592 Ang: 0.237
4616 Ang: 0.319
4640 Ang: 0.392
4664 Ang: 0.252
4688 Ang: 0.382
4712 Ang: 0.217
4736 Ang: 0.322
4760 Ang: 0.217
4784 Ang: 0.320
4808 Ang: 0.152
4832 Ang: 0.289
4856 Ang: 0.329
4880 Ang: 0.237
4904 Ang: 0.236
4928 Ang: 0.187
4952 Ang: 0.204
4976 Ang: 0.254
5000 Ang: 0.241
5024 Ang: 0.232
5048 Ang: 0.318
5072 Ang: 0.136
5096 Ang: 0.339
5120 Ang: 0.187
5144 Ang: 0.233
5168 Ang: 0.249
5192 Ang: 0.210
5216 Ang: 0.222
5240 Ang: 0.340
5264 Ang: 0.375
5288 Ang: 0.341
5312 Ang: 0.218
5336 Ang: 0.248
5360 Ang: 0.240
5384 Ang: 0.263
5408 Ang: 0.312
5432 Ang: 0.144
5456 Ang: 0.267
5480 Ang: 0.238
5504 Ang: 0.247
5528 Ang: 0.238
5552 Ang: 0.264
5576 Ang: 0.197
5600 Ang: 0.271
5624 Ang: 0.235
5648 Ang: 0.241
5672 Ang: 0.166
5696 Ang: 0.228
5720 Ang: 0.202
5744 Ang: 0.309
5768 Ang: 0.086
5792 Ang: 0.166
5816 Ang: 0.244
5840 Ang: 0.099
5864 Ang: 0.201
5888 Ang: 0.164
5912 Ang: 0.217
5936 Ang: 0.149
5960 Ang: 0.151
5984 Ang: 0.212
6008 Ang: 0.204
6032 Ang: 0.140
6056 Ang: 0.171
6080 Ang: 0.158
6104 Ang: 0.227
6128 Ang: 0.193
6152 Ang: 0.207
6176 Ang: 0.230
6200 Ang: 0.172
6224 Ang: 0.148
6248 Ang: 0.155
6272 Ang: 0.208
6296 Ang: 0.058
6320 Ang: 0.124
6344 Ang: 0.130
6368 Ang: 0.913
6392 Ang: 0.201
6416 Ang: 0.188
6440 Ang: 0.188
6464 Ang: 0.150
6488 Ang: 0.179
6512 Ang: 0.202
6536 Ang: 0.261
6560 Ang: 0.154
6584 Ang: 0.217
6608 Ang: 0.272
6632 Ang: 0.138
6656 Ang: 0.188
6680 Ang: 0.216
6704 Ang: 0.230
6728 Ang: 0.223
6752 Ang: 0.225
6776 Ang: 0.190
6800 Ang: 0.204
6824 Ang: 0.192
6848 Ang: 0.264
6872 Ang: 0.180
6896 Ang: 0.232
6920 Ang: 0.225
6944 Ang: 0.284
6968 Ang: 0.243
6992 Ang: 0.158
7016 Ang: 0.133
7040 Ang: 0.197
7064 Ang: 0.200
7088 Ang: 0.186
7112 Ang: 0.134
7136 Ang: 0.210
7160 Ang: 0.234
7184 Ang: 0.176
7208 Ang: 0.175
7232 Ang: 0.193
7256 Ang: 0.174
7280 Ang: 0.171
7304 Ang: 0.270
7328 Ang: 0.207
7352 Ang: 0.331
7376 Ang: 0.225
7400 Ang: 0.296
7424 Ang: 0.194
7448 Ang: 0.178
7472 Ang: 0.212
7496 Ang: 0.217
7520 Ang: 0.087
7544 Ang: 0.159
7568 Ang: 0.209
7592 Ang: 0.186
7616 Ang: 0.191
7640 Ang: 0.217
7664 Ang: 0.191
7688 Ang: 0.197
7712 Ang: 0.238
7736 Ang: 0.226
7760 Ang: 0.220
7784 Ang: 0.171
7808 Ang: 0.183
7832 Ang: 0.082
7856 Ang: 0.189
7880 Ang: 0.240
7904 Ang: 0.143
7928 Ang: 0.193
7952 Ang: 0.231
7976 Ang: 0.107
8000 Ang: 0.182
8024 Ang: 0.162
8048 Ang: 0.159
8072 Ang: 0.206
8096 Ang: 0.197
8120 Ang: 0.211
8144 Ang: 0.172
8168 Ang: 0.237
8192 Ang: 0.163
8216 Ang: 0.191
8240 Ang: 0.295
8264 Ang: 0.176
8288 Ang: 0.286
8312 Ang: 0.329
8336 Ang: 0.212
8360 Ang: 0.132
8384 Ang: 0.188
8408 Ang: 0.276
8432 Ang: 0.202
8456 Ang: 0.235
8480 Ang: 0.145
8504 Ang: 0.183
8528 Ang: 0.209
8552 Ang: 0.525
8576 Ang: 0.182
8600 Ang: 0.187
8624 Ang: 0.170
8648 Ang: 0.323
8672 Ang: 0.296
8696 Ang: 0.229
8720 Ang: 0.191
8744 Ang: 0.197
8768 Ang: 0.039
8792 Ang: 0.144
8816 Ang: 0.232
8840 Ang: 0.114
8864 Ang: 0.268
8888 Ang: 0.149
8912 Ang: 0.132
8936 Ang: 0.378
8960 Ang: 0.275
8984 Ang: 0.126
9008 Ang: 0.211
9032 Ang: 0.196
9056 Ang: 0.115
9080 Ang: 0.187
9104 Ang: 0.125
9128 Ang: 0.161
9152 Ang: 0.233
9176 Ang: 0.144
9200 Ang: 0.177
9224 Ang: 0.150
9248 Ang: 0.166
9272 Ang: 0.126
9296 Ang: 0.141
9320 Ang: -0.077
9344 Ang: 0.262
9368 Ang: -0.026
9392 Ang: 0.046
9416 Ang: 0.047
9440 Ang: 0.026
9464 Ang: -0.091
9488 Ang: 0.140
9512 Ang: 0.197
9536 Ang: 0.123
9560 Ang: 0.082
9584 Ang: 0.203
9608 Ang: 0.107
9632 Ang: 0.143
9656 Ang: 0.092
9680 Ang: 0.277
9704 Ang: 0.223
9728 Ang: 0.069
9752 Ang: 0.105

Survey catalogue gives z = 0.71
